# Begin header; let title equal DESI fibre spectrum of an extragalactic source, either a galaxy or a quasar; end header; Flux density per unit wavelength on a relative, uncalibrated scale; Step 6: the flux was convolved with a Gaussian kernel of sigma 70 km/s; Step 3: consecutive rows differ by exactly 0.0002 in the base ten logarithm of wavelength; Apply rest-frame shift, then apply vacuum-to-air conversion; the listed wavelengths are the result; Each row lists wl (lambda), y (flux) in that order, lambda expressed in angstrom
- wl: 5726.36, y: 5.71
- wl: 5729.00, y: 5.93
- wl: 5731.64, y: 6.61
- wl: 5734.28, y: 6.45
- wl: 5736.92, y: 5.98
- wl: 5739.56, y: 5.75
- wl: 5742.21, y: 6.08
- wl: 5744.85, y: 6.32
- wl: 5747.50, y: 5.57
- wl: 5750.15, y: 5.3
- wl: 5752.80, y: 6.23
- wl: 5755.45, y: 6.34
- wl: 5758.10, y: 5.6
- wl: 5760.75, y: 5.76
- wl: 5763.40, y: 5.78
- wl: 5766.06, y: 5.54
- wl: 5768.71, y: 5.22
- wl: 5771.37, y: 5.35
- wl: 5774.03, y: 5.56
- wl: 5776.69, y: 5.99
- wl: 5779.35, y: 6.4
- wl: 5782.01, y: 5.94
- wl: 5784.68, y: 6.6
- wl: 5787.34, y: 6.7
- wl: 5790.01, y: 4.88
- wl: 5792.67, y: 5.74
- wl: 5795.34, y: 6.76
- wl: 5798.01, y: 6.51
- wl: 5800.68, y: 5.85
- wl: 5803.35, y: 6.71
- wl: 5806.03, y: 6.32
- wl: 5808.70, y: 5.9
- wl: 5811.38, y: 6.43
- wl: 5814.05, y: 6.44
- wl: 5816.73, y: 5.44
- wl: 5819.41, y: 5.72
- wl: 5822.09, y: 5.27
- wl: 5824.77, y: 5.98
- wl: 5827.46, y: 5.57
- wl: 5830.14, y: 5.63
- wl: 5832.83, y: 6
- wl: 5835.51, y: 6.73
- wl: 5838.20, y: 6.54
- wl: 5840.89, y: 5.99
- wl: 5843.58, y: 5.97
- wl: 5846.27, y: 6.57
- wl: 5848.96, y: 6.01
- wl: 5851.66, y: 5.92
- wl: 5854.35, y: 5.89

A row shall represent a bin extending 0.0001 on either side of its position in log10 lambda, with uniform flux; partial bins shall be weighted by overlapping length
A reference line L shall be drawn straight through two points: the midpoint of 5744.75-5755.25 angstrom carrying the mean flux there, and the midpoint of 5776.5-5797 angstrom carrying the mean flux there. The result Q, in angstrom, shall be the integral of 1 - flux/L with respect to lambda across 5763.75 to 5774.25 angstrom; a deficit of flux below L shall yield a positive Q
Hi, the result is 1.0 angstrom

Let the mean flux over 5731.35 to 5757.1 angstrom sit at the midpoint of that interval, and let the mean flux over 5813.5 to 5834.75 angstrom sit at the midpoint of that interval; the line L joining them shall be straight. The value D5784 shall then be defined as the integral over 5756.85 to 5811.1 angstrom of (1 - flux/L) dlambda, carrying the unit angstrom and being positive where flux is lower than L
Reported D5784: -0.7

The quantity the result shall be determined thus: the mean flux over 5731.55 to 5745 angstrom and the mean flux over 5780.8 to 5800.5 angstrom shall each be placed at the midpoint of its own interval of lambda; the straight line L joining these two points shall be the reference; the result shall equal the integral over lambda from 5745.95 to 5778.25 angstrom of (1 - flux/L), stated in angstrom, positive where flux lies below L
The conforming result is 2.4 angstrom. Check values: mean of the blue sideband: 6.15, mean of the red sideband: 6.14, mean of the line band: 5.7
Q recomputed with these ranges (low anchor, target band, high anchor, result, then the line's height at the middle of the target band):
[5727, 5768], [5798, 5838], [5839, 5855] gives 0.1 angstrom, 6.04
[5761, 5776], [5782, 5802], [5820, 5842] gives -1.6 angstrom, 5.69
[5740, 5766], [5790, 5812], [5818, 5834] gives -1.7 angstrom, 5.75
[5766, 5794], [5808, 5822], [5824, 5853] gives 0.1 angstrom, 5.98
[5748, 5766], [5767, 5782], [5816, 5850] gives 0.3 angstrom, 5.84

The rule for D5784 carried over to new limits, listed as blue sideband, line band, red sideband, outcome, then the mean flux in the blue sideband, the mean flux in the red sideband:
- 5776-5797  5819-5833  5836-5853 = 1.15 angstrom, 6.14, 6.19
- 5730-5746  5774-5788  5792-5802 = 0.00 angstrom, 6.19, 6.25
